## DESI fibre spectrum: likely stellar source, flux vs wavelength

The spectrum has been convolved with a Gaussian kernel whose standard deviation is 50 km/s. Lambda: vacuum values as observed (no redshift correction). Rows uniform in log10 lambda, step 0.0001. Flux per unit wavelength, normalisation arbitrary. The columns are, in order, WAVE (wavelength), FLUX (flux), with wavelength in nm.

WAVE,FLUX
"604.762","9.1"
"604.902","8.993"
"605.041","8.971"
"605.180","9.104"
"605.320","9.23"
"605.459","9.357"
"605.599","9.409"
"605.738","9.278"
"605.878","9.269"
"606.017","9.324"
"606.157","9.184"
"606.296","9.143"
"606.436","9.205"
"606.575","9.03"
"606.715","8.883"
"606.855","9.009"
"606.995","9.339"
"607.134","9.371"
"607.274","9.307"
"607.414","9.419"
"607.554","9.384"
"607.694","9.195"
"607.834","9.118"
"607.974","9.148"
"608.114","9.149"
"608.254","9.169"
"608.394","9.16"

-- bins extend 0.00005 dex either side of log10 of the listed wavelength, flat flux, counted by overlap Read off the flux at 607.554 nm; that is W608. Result 9.384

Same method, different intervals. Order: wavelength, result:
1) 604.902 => 8.993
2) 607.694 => 9.195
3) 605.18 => 9.104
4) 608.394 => 9.16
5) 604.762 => 9.1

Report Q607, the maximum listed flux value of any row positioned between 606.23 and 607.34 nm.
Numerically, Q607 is 9.371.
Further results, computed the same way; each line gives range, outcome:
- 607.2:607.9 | 9.419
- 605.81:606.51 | 9.324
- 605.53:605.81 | 9.409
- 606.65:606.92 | 9.009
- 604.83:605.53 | 9.357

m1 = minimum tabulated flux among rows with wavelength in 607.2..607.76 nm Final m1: 9.195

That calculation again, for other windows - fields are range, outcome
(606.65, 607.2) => 8.883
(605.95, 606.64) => 9.03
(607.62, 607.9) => 9.118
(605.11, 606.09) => 9.104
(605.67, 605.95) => 9.269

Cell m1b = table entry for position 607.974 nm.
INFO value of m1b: 9.148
